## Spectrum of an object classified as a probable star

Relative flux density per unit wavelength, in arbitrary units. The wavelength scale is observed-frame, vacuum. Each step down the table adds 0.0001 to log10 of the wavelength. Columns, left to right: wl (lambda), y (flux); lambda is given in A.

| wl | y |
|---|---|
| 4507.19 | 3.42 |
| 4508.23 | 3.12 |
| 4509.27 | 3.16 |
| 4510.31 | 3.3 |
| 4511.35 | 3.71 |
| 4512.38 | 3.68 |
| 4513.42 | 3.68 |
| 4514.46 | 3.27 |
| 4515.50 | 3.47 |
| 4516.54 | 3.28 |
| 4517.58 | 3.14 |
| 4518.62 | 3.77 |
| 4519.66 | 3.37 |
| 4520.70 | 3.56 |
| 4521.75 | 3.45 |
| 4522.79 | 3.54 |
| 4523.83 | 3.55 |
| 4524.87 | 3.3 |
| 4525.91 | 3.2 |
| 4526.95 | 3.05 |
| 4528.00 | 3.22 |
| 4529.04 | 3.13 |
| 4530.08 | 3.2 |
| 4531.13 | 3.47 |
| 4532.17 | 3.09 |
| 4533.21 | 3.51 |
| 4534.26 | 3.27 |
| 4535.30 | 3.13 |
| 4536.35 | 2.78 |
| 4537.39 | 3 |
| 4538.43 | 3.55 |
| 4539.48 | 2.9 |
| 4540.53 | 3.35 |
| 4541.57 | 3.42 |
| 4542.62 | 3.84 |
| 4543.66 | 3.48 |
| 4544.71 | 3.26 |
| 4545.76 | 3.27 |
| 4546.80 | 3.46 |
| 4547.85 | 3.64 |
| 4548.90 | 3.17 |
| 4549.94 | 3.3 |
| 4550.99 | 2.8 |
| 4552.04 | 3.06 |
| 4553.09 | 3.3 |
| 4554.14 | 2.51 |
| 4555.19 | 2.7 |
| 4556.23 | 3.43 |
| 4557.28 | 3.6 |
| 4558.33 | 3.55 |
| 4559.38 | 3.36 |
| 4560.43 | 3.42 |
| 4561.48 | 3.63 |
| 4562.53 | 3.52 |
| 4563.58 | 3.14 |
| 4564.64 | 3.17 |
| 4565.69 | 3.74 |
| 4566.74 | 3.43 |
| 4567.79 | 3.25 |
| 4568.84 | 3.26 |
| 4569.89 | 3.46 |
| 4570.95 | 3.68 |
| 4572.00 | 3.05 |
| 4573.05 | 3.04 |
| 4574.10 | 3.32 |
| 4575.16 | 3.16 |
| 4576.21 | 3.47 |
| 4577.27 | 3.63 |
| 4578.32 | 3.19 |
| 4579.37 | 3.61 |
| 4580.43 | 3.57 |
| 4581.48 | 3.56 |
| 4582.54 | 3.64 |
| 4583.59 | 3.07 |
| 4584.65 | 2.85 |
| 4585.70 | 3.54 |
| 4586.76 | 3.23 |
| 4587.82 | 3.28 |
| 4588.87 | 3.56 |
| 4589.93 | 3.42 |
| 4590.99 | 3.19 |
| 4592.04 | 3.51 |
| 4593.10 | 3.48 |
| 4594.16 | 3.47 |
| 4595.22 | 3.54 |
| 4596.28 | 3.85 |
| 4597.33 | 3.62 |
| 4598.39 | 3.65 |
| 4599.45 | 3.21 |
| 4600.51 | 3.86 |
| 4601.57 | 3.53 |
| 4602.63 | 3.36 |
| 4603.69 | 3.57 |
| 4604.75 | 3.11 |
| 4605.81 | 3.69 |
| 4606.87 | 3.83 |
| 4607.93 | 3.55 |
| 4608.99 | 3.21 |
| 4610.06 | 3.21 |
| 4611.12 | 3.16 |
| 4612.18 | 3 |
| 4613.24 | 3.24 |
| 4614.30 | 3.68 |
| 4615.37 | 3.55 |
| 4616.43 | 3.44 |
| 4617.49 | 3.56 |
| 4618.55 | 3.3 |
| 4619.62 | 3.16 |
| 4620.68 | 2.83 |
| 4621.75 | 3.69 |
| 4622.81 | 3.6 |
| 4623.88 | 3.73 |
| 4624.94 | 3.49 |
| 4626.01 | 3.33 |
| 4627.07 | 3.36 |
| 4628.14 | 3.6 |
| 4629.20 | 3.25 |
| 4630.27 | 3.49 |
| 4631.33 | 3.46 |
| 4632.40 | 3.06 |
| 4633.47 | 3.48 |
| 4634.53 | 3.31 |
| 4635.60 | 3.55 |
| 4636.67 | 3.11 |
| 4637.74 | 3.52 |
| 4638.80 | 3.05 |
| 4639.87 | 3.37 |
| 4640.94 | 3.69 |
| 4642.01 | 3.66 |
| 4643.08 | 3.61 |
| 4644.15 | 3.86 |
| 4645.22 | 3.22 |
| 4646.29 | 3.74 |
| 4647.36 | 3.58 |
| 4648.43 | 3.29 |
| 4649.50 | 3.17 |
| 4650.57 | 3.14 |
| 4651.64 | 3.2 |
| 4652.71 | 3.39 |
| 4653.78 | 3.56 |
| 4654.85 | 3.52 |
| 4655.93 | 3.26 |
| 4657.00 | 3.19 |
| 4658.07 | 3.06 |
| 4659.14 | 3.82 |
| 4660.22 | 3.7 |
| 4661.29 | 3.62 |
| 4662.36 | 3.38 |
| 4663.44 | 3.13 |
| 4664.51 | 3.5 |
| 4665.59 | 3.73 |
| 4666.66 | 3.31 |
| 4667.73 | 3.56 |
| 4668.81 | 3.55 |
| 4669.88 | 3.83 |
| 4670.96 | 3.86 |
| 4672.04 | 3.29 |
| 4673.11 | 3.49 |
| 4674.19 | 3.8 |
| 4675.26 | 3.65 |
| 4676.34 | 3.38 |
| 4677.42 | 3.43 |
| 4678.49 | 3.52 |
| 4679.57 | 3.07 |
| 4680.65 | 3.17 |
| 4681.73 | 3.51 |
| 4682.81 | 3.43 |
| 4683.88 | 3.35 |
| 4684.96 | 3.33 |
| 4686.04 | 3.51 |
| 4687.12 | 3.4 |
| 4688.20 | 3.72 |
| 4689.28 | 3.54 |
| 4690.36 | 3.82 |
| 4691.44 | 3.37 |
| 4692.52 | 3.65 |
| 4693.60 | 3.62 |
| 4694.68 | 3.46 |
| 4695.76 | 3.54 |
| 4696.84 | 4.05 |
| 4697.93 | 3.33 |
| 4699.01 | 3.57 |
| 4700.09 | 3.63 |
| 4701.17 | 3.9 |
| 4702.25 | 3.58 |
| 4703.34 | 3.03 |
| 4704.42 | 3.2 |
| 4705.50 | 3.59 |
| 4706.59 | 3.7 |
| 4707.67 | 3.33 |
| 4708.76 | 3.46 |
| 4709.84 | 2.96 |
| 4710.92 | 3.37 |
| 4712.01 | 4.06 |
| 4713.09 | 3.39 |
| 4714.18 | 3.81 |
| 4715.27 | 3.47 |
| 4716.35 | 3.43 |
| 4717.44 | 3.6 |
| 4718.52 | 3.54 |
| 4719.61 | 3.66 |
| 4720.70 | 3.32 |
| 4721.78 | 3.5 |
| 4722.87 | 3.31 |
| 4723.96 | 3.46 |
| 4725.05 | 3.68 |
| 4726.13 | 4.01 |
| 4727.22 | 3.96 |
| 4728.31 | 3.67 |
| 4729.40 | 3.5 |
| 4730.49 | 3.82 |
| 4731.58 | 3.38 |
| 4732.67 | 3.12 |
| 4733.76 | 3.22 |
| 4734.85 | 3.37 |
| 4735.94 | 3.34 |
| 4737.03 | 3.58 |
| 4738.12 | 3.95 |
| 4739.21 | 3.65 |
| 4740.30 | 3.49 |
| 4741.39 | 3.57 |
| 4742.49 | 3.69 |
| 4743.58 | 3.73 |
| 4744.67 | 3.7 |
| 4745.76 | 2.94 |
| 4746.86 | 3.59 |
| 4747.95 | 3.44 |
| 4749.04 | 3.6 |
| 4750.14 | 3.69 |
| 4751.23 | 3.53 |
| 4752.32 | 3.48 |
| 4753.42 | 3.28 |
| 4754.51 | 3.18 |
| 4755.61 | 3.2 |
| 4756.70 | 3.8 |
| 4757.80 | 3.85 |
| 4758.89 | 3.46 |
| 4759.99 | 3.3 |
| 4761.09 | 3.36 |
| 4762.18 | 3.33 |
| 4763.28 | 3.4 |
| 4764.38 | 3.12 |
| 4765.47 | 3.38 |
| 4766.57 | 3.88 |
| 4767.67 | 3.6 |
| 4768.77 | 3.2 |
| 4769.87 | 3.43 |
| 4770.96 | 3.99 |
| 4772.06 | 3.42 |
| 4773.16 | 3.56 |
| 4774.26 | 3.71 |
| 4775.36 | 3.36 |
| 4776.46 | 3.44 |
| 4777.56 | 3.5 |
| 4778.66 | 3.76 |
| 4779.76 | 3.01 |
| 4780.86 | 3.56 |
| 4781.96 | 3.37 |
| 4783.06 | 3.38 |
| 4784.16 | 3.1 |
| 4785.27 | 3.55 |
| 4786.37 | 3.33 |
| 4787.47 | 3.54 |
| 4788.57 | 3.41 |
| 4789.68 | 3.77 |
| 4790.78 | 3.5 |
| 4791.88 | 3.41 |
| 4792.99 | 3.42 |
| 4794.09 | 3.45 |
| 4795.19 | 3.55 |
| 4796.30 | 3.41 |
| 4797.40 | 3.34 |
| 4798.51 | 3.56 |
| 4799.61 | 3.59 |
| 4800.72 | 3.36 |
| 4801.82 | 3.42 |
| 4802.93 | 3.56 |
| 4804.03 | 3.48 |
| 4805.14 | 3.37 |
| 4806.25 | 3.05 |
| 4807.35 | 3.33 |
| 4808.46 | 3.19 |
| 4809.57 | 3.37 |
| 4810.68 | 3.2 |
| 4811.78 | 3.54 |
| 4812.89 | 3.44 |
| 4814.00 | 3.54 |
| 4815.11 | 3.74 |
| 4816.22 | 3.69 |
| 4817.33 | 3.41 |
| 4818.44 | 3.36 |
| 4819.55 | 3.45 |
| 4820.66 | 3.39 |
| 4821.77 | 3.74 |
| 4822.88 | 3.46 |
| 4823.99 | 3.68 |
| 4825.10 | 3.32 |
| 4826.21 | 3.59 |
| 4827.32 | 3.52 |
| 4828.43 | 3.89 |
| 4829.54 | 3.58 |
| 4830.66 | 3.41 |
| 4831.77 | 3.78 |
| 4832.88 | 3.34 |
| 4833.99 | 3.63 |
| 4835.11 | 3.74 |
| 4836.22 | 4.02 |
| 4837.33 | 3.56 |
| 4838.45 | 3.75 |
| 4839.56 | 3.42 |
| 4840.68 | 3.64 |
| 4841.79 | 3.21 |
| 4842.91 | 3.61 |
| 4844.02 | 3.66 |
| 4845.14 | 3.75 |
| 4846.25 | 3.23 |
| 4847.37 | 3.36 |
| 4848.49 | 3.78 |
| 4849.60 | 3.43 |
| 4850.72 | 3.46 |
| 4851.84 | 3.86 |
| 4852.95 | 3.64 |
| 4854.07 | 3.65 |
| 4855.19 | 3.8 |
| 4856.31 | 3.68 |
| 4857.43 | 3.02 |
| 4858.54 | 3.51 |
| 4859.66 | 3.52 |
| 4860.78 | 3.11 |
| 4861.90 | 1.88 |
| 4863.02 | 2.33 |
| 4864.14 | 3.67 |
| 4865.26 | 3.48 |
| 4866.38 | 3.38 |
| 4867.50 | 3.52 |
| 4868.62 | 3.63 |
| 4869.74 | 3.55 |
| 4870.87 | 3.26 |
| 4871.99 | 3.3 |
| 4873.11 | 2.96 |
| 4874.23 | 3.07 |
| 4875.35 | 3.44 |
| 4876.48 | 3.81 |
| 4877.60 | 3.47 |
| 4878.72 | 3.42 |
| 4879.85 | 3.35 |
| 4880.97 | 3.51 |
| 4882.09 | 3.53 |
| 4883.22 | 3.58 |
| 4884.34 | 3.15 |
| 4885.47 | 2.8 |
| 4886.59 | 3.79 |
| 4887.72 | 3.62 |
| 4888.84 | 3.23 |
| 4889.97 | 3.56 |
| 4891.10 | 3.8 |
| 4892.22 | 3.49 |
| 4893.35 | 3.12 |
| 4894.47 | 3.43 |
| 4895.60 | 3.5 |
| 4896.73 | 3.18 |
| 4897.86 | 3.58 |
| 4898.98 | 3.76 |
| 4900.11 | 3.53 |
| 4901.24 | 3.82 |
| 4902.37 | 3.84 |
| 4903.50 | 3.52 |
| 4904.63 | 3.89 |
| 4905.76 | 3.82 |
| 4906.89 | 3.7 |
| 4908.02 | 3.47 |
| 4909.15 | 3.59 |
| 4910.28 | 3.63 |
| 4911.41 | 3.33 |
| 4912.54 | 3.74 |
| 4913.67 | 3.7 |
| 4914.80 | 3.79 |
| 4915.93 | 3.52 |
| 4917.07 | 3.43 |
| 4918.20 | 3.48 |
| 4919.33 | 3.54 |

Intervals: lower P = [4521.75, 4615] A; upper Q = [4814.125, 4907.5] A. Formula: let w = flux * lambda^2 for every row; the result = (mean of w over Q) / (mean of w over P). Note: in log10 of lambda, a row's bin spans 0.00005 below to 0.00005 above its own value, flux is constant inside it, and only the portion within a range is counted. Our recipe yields 1.18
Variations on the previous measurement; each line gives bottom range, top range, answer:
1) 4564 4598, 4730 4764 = 1.10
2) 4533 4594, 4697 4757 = 1.14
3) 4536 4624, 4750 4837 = 1.13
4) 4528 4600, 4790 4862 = 1.17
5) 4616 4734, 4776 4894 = 1.06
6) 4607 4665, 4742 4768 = 1.08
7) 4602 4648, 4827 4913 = 1.13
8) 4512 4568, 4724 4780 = 1.16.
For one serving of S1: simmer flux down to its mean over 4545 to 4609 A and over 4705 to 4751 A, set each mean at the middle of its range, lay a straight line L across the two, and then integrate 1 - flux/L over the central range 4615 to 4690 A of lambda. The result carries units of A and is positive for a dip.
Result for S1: 0.4 A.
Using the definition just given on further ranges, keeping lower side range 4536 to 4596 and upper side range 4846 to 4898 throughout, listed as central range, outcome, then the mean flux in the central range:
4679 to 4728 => -2.3 A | 3.52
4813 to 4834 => -1.0 A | 3.55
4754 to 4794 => -1.0 A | 3.46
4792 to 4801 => -0.2 A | 3.46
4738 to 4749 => -0.6 A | 3.56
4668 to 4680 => -0.7 A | 3.54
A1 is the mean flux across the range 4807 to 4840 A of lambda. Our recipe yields 3.54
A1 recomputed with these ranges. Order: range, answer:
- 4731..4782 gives 3.48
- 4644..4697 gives 3.48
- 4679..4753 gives 3.52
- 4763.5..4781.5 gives 3.49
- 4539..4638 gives 3.38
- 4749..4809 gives 3.45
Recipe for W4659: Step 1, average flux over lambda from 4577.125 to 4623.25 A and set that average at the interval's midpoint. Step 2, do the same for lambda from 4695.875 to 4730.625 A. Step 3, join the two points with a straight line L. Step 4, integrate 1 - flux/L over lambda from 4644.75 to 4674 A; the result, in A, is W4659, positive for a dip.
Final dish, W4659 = 0.3 A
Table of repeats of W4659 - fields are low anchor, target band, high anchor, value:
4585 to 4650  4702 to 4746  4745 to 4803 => -0.9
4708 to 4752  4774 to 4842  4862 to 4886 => -1.4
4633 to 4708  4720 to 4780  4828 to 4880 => -0.7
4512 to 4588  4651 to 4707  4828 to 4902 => -1.9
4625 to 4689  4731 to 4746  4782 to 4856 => -0.1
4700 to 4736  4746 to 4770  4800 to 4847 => 0.4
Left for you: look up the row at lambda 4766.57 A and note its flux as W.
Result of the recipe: 3.88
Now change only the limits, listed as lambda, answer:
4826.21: 3.59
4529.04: 3.13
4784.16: 3.1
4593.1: 3.48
